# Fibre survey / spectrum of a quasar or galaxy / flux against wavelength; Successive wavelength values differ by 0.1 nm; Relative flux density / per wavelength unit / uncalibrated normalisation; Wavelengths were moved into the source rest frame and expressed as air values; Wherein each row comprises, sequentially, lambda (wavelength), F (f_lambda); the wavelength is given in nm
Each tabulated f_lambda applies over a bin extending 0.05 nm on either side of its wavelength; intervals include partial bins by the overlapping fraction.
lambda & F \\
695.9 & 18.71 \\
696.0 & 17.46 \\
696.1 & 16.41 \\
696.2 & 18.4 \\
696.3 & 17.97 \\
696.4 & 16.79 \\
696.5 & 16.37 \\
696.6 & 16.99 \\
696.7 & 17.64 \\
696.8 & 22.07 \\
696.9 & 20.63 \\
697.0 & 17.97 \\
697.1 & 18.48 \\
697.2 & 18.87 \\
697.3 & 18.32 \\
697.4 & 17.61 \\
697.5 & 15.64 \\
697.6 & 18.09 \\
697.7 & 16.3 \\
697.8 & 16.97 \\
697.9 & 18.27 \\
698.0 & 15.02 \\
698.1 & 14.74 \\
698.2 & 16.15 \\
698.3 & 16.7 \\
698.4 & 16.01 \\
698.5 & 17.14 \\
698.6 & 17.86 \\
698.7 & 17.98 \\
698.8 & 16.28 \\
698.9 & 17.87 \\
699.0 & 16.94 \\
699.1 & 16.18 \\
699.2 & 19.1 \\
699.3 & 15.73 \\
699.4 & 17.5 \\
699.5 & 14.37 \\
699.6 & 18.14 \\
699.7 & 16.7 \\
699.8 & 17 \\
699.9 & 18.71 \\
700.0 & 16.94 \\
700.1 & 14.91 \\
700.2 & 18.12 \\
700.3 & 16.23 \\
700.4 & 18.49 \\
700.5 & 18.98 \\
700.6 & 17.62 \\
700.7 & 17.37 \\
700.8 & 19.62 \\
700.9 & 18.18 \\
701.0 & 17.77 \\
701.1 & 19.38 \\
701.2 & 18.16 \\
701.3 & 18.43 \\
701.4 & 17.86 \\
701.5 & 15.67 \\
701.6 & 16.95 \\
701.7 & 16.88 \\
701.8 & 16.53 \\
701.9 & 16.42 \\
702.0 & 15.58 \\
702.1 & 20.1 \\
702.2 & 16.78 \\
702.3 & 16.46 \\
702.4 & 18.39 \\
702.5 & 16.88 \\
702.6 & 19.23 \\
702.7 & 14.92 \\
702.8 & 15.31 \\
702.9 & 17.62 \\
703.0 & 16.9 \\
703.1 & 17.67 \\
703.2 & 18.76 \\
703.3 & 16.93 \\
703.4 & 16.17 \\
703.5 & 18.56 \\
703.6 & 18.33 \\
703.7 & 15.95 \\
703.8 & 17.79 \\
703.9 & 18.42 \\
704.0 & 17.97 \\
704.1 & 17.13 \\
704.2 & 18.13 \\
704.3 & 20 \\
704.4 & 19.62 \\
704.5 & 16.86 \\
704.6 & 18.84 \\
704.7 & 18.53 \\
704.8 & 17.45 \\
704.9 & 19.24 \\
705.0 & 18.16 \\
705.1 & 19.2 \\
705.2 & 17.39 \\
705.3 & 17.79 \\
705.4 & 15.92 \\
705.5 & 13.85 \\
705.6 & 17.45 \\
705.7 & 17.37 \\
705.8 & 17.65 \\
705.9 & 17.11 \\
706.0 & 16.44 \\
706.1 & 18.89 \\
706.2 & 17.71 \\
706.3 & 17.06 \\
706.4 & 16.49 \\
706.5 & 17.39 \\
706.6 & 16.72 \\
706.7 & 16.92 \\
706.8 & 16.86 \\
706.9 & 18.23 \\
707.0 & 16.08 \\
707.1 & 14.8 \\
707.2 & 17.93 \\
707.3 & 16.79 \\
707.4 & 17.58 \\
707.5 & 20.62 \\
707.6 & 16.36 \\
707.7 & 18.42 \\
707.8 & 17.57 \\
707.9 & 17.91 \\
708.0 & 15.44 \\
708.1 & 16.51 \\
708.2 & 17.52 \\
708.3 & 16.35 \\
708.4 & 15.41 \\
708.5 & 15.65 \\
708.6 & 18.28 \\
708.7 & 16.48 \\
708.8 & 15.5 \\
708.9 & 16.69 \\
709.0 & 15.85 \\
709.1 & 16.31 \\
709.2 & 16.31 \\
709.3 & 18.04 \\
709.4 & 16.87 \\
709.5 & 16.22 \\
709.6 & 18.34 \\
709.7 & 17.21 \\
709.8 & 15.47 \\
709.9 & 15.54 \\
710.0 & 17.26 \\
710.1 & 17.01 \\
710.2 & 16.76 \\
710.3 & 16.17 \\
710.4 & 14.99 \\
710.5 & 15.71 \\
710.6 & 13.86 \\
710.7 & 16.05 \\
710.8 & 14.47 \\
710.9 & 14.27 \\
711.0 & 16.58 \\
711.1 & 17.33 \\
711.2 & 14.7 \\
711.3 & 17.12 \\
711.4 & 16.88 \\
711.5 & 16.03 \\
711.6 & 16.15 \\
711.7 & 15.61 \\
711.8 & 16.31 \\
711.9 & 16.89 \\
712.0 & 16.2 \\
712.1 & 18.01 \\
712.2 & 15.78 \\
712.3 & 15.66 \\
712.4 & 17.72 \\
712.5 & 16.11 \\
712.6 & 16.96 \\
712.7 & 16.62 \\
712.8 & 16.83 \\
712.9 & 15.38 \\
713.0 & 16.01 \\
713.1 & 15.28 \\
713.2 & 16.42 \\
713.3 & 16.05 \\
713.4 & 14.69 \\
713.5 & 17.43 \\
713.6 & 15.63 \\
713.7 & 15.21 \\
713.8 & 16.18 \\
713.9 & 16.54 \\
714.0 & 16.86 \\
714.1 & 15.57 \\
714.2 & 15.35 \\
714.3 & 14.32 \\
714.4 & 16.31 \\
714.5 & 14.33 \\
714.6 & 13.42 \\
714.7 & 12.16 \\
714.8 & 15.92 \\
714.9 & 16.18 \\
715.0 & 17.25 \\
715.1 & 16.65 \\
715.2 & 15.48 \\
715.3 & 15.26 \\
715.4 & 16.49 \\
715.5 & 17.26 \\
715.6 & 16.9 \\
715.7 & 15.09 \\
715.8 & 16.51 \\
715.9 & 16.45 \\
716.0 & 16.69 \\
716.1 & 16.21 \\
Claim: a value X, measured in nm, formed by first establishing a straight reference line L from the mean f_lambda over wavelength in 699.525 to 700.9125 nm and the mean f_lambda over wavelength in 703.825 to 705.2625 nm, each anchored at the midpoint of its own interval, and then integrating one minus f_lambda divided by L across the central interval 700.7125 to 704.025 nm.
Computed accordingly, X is 0.09 nm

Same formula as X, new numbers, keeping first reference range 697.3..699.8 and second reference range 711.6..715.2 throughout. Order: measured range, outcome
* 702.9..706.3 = -0.25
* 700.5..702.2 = -0.10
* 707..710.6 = -0.11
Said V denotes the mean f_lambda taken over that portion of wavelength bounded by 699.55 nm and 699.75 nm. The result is 17.4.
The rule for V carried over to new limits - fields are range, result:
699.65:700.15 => 16.9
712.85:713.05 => 15.7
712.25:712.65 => 16.6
